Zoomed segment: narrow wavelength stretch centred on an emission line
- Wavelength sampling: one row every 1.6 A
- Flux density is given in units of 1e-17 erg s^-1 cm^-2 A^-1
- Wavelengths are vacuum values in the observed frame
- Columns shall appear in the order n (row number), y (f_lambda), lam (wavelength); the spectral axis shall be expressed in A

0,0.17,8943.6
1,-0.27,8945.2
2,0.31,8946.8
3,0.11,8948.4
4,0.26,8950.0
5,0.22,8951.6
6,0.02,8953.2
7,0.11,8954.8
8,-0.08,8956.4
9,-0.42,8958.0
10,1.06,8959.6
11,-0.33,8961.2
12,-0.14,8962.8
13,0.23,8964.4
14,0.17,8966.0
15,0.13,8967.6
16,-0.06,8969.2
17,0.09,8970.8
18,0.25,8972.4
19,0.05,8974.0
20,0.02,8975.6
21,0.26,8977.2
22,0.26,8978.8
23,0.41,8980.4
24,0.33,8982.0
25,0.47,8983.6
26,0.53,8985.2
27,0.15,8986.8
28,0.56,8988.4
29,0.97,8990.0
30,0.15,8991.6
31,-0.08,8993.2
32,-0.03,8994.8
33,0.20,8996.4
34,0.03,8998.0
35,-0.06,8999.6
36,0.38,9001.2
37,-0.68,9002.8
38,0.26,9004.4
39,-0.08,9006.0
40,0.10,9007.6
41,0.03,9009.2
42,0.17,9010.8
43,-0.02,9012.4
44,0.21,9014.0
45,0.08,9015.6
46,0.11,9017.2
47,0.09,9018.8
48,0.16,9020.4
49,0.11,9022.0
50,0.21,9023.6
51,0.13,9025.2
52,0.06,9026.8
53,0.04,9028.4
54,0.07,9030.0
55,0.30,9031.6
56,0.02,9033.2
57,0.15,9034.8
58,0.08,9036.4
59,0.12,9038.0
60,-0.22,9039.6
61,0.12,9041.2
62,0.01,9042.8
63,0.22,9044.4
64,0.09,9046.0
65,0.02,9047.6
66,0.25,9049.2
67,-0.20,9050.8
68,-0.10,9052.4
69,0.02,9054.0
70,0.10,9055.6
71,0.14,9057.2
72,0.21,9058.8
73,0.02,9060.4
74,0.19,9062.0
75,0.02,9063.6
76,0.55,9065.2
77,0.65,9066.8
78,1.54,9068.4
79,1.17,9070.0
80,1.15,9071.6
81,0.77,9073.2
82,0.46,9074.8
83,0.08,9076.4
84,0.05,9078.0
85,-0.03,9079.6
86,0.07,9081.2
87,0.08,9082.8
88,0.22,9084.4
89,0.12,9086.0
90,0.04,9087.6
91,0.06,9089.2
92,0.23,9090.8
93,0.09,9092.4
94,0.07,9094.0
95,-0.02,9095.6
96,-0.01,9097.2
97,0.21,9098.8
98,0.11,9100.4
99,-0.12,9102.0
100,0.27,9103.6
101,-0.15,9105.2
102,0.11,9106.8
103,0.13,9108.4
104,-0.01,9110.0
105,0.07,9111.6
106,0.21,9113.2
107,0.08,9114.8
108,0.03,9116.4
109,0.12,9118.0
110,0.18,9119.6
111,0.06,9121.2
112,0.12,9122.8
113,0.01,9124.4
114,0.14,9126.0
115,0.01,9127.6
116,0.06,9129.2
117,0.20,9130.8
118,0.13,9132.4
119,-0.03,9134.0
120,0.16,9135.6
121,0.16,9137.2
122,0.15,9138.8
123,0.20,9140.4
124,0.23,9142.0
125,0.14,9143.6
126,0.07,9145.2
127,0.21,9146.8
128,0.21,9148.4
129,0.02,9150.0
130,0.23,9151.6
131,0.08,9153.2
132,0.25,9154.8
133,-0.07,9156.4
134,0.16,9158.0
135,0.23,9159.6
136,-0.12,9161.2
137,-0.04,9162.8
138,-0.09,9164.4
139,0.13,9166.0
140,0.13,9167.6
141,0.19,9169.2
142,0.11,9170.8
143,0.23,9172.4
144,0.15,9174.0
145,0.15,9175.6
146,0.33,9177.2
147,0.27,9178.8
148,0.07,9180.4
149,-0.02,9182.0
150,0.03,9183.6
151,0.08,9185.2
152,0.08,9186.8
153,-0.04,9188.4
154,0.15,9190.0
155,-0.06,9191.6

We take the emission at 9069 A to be [O III]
